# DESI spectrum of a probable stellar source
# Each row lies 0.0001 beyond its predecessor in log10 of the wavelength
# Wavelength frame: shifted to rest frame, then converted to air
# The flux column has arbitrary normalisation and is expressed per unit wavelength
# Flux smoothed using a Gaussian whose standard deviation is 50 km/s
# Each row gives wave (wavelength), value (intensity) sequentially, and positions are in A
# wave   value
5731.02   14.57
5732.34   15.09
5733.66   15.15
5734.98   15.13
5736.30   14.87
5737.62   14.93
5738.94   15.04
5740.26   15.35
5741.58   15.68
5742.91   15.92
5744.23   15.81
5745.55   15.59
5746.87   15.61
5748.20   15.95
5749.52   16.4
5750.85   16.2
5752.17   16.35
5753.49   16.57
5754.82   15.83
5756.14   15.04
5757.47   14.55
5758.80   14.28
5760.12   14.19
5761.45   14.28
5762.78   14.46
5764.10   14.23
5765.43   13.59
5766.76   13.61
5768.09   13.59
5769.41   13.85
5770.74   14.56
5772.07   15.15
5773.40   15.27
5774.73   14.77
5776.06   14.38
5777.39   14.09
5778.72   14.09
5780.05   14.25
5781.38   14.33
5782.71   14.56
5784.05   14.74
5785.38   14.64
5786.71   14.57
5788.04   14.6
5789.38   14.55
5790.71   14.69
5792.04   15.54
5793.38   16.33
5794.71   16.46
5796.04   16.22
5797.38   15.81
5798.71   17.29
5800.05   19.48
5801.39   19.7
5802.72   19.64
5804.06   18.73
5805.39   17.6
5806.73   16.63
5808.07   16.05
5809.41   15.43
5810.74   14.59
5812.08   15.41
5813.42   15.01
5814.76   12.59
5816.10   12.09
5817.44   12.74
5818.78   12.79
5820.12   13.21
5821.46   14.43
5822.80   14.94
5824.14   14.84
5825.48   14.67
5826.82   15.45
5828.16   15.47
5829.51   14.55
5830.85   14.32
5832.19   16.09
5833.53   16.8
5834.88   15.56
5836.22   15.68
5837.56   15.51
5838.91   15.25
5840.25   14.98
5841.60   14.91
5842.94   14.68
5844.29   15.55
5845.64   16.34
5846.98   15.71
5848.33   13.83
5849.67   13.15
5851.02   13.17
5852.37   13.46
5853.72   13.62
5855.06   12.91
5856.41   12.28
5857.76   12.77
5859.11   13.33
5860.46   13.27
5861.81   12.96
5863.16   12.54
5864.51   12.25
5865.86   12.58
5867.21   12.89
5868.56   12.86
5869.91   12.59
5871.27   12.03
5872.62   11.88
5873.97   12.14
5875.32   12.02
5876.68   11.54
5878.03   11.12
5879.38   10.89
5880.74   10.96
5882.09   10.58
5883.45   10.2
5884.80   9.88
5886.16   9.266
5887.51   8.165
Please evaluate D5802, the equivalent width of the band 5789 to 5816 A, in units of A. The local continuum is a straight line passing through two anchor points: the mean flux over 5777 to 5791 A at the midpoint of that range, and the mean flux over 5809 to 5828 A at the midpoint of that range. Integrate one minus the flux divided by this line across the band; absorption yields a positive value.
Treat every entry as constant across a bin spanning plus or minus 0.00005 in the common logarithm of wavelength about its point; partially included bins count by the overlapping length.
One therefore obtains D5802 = -3.8 A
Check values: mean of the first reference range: 14.5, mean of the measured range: 16.3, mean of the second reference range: 14.2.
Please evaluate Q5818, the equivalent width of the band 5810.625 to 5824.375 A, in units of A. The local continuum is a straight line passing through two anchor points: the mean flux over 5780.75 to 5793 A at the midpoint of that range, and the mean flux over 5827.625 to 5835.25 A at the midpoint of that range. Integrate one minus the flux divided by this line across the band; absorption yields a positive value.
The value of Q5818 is 1.3 A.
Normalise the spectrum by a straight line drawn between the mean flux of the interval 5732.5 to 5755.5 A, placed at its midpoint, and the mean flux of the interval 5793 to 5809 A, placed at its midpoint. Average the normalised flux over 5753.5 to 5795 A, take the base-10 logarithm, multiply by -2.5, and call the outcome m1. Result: 0.14 mag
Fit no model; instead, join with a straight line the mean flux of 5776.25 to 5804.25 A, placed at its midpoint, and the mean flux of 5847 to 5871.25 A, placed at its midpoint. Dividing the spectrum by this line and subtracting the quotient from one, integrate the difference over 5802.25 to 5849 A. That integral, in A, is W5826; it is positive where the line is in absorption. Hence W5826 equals -2.6 A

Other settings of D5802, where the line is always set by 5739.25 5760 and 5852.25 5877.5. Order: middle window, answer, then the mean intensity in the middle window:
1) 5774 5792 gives 0.3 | 14.5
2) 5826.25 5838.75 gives -1.9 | 15.5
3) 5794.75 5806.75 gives -3.0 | 17.9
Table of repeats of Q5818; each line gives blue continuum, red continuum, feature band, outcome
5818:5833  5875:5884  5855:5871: -0.84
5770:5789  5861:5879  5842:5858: -1.55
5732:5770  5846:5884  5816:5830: -0.76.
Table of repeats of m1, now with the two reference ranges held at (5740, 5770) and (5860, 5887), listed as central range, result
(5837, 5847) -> -0.21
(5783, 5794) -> -0.06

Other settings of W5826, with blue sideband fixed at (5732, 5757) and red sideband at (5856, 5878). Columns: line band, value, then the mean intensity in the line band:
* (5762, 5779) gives 0.7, 14.3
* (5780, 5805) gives -3.2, 16.2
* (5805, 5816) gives -1.0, 15.2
